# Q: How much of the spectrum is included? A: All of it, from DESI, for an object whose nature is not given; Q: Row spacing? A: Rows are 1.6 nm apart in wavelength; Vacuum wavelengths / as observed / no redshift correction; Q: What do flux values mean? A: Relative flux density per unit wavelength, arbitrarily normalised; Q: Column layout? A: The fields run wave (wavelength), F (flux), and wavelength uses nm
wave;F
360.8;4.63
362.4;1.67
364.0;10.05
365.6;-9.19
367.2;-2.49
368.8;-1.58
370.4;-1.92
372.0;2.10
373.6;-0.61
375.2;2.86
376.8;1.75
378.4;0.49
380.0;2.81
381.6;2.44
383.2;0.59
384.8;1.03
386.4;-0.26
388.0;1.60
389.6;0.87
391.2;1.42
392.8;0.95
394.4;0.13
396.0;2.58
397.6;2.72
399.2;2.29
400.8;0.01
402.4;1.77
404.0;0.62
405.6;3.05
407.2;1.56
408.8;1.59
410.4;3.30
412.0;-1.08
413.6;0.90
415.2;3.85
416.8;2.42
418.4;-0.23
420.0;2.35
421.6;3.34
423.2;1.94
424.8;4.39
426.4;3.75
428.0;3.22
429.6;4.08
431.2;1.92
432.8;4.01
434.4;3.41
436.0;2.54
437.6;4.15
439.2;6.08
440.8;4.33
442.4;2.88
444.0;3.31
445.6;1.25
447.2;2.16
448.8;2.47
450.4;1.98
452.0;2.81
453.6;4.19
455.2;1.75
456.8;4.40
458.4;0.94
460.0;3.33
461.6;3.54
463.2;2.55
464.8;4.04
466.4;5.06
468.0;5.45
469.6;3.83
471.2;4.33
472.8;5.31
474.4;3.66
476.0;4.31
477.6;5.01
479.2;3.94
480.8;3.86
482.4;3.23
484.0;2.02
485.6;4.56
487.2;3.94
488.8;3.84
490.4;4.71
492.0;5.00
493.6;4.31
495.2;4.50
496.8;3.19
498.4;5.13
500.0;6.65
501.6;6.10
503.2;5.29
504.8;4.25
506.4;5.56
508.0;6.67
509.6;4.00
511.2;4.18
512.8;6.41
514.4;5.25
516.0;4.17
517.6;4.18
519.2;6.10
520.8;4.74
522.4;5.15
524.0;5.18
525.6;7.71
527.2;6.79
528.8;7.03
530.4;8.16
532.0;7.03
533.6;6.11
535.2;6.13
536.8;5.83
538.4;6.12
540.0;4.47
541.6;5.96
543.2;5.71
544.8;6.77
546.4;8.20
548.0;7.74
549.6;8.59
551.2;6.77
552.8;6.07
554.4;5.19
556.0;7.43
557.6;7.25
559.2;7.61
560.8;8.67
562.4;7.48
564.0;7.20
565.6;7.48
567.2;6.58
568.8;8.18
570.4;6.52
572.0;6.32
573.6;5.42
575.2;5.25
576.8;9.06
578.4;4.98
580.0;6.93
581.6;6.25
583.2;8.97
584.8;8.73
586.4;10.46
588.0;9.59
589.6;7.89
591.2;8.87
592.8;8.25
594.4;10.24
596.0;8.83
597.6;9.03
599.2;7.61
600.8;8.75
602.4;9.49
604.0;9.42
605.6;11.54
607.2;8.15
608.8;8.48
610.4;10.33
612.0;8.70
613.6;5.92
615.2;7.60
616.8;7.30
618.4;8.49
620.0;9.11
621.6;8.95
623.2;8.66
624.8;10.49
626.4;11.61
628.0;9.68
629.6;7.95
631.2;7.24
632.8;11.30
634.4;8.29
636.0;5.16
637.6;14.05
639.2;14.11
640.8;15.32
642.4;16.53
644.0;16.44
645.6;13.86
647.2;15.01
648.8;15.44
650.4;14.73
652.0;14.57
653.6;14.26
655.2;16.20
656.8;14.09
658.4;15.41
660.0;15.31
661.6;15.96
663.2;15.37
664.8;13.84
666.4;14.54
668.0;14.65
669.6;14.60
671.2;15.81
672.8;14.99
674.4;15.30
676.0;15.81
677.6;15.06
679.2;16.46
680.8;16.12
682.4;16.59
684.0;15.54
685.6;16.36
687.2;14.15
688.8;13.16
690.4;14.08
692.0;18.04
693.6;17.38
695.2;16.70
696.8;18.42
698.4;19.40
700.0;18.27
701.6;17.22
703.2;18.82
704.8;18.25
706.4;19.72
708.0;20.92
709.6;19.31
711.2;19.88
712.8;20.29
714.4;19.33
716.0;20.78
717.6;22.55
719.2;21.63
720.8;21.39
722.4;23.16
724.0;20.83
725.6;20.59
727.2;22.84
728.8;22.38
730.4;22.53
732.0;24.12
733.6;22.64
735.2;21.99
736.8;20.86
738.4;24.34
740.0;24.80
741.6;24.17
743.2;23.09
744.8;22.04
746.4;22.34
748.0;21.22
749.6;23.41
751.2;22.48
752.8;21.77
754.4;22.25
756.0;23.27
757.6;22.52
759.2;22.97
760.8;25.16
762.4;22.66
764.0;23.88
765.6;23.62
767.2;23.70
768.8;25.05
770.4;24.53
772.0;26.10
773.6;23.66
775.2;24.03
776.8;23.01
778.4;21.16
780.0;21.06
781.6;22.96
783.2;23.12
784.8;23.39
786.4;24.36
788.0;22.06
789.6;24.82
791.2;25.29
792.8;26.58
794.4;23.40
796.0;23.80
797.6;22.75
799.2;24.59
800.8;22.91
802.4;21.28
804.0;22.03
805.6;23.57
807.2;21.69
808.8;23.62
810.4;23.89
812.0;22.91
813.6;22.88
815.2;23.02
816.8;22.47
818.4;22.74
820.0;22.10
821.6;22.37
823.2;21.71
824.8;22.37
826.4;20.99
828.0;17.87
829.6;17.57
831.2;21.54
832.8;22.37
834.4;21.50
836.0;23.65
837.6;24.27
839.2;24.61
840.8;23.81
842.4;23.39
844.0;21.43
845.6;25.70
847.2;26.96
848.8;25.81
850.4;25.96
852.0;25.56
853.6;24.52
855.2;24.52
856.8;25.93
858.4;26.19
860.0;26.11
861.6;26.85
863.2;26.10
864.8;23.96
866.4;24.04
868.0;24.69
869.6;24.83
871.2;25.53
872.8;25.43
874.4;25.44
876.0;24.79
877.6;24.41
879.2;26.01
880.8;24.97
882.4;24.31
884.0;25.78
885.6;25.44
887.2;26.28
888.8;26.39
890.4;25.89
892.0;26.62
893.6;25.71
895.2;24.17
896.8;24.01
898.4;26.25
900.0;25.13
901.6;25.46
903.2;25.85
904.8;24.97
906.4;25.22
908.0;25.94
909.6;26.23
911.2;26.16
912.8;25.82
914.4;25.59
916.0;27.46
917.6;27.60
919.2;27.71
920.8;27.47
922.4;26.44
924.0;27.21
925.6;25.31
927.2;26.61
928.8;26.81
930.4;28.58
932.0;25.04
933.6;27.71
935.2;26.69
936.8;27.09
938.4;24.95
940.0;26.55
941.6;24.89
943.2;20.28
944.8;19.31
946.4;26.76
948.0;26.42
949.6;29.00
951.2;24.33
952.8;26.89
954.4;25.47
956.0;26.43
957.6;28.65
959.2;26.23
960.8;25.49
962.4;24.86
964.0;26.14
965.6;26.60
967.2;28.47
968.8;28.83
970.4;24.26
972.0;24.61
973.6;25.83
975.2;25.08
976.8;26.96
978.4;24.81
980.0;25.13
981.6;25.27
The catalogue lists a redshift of 0.601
